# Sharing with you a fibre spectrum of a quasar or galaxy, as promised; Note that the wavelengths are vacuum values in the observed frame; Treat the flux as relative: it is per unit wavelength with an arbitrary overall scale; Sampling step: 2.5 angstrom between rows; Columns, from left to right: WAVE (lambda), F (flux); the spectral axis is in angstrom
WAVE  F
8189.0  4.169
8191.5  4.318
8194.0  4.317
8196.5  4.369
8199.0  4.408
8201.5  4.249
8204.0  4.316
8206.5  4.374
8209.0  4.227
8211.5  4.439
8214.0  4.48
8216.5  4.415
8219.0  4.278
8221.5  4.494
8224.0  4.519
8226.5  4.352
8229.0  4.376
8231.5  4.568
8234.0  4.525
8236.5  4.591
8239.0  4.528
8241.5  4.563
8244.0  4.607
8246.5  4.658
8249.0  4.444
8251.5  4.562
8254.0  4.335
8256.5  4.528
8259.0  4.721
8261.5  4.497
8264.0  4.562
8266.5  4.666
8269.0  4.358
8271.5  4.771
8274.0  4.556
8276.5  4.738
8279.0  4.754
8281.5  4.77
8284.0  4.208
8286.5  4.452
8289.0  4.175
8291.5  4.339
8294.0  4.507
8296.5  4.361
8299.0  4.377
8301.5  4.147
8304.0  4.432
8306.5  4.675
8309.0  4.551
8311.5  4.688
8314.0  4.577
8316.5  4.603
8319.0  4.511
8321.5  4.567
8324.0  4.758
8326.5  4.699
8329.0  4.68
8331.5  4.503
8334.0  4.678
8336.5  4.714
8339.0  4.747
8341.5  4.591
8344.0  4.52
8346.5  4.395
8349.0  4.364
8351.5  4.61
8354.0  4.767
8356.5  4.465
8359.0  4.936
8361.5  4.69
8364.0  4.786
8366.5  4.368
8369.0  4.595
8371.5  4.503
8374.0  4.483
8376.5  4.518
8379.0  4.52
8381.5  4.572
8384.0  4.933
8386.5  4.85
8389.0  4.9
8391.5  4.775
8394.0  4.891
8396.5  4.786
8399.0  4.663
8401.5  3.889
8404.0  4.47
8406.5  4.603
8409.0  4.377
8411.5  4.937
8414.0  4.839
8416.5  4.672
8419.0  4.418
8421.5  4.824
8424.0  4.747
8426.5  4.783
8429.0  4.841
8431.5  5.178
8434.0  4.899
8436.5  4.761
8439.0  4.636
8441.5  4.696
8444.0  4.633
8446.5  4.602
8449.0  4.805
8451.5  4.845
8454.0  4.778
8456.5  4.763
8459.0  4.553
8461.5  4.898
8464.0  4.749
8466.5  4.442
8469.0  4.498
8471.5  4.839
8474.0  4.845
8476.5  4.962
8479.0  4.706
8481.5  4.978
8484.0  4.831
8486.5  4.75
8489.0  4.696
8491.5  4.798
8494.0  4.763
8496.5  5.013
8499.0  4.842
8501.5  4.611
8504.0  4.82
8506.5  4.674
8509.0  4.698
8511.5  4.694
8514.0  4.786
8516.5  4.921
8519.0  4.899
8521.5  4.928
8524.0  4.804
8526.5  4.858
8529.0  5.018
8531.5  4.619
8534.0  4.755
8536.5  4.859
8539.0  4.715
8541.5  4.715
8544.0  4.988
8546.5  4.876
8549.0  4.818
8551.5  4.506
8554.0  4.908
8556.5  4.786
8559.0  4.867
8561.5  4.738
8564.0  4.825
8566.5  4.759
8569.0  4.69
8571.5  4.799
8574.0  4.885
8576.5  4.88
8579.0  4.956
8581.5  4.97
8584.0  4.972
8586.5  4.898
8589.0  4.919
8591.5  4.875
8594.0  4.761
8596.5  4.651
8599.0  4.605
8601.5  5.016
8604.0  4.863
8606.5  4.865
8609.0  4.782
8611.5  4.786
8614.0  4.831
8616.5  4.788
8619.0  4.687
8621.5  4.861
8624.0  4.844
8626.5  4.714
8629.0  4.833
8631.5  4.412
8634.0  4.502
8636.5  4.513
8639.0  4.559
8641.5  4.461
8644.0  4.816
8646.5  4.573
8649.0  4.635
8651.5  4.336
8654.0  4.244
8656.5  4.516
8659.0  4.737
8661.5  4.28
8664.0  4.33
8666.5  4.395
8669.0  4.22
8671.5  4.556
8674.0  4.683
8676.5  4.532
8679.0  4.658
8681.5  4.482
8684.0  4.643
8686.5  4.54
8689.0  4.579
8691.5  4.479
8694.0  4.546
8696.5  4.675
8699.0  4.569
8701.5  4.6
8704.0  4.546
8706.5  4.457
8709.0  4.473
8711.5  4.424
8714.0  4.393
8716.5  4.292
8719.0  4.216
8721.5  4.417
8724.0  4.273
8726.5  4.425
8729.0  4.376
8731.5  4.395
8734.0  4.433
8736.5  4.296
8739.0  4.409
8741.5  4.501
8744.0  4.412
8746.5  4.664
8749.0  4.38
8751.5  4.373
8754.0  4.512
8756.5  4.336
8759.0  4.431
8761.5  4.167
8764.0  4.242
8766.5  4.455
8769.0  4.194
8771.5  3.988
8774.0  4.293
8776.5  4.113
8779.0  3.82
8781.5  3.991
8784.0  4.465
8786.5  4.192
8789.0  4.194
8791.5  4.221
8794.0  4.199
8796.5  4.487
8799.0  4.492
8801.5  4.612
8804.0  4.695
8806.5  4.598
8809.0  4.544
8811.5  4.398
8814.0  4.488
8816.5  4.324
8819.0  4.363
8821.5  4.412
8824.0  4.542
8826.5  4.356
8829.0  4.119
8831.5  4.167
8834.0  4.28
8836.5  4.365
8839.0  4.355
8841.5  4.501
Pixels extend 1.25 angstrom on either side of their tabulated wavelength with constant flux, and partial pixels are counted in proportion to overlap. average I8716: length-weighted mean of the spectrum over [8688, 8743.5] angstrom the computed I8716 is 4.44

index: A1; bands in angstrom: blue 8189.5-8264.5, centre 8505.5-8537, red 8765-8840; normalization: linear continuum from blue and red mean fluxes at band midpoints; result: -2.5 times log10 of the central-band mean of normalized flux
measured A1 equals -0.100 mag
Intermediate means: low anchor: 4.45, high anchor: 4.32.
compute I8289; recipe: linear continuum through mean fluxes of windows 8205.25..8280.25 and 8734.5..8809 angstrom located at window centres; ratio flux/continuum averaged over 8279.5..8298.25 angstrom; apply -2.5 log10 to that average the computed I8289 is 0.02 mag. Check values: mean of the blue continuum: 4.52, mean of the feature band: 4.42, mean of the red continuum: 4.34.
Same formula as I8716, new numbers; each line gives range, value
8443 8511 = 4.76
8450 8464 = 4.77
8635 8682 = 4.5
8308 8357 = 4.6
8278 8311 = 4.45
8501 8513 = 4.71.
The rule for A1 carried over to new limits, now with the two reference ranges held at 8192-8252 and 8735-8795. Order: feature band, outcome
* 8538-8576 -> -0.11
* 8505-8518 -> -0.10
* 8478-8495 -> -0.10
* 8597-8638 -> -0.10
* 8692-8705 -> -0.07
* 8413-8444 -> -0.09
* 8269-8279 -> -0.05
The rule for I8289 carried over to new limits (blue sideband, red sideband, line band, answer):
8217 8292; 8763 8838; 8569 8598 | -0.108 mag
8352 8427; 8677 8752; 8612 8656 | -0.027 mag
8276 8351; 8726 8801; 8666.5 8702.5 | -0.047 mag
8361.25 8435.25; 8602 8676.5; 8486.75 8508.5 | -0.029 mag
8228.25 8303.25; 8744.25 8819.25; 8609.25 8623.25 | -0.094 mag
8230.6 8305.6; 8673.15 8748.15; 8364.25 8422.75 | -0.030 mag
